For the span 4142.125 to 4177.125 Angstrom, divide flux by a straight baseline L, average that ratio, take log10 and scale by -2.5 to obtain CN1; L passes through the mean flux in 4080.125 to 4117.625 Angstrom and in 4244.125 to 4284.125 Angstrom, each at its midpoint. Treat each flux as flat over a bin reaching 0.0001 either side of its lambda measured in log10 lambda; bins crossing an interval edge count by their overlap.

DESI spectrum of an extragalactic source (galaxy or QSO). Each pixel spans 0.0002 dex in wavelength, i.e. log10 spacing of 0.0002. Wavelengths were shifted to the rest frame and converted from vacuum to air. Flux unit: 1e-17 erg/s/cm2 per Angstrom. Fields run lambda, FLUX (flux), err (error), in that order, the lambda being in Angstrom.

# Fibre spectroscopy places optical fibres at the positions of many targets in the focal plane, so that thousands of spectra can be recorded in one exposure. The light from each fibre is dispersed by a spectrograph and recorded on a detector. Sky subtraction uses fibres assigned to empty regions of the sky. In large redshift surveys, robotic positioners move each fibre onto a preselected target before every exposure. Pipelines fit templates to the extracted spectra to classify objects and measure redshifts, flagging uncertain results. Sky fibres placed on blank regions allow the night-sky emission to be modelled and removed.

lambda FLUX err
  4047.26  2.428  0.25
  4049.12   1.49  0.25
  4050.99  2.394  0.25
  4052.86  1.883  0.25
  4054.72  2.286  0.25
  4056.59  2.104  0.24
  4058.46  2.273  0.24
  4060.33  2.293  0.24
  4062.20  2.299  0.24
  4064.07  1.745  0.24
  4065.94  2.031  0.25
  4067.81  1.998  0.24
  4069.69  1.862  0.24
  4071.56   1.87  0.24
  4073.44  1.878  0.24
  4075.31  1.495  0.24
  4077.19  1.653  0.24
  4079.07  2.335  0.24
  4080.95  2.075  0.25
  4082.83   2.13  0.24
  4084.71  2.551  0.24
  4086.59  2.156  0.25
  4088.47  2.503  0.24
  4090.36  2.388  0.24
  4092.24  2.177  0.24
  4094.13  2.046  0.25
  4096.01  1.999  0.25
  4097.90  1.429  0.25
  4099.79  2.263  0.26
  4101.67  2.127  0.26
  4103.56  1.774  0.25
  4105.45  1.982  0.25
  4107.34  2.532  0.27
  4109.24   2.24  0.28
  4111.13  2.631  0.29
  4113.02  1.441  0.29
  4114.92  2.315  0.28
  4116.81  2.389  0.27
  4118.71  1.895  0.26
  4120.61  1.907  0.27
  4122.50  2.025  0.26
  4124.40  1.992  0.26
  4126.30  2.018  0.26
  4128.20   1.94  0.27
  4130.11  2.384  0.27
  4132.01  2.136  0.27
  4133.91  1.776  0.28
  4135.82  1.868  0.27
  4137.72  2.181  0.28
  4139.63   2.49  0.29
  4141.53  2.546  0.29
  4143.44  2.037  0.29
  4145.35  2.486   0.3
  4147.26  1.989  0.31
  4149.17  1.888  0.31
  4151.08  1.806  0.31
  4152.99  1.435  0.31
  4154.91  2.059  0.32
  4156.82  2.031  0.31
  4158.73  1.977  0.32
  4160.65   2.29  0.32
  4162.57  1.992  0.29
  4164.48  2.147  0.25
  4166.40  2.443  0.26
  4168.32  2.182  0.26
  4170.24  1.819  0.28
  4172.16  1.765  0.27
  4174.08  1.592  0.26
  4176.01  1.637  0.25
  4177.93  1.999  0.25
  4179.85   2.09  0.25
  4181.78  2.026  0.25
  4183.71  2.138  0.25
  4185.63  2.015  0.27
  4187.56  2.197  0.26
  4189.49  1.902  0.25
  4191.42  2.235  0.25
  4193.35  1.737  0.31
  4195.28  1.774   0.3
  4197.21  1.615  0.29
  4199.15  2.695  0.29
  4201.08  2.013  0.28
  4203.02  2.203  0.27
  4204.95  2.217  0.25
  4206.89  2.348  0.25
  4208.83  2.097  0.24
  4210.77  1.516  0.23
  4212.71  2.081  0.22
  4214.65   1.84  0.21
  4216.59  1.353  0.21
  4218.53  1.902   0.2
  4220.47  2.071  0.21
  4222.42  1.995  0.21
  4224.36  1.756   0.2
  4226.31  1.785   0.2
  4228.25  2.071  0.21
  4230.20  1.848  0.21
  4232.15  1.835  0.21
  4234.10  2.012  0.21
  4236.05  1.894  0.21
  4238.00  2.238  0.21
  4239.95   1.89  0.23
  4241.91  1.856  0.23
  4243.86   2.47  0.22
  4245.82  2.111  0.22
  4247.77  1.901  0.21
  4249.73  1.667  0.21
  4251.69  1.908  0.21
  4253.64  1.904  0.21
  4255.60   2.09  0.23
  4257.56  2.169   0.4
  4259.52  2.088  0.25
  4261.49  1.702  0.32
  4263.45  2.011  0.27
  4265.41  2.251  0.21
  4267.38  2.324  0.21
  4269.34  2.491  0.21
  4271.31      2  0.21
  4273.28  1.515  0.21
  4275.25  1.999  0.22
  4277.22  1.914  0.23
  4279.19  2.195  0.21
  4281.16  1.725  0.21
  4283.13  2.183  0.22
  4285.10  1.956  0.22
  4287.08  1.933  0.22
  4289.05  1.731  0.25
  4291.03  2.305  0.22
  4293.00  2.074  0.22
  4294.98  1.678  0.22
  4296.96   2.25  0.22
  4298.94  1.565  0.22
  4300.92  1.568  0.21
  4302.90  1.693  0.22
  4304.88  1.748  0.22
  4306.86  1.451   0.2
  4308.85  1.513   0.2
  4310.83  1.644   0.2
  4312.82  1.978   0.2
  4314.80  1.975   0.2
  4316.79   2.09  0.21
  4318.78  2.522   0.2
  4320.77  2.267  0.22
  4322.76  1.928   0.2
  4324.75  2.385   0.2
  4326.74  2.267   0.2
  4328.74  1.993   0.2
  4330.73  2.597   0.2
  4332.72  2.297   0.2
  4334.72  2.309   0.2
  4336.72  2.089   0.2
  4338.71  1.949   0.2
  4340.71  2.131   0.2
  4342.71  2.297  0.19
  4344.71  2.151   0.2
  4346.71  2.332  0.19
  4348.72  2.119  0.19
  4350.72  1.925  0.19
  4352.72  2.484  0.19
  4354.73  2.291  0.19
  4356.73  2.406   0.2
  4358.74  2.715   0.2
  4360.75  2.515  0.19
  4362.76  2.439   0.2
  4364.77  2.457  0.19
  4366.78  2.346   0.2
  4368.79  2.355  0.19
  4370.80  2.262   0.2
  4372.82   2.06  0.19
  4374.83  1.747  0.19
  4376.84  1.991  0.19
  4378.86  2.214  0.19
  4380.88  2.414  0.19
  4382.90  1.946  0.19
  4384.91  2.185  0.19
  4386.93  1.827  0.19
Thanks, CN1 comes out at 0.07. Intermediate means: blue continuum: 2.16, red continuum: 2.02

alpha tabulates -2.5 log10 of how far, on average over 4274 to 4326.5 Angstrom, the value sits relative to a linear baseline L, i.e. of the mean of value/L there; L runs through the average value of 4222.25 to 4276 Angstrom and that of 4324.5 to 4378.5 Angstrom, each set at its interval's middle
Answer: 0.10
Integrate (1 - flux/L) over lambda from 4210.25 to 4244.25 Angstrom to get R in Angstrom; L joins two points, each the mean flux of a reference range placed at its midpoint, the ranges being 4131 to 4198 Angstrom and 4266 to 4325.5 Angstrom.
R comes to 1.3 Angstrom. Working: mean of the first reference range 2.01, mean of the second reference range 1.95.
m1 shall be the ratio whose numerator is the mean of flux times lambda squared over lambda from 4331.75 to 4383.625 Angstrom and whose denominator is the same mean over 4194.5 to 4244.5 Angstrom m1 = 1.21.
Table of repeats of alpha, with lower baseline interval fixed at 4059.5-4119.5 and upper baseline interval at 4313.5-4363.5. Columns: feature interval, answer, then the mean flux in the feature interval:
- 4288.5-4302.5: 0.18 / 1.88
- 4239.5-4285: 0.10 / 2.02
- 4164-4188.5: 0.07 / 2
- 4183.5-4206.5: 0.04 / 2.07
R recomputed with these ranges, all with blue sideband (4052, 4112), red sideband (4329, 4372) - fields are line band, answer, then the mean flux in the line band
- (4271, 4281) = 1.5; 1.9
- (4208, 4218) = 1.9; 1.78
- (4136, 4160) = 0.8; 2.07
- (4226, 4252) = 2.9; 1.97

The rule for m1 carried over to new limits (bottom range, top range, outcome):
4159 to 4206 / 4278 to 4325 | 1.00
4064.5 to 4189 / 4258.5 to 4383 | 1.12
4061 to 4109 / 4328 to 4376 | 1.25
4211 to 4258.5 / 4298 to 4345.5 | 1.09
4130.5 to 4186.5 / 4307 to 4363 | 1.17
